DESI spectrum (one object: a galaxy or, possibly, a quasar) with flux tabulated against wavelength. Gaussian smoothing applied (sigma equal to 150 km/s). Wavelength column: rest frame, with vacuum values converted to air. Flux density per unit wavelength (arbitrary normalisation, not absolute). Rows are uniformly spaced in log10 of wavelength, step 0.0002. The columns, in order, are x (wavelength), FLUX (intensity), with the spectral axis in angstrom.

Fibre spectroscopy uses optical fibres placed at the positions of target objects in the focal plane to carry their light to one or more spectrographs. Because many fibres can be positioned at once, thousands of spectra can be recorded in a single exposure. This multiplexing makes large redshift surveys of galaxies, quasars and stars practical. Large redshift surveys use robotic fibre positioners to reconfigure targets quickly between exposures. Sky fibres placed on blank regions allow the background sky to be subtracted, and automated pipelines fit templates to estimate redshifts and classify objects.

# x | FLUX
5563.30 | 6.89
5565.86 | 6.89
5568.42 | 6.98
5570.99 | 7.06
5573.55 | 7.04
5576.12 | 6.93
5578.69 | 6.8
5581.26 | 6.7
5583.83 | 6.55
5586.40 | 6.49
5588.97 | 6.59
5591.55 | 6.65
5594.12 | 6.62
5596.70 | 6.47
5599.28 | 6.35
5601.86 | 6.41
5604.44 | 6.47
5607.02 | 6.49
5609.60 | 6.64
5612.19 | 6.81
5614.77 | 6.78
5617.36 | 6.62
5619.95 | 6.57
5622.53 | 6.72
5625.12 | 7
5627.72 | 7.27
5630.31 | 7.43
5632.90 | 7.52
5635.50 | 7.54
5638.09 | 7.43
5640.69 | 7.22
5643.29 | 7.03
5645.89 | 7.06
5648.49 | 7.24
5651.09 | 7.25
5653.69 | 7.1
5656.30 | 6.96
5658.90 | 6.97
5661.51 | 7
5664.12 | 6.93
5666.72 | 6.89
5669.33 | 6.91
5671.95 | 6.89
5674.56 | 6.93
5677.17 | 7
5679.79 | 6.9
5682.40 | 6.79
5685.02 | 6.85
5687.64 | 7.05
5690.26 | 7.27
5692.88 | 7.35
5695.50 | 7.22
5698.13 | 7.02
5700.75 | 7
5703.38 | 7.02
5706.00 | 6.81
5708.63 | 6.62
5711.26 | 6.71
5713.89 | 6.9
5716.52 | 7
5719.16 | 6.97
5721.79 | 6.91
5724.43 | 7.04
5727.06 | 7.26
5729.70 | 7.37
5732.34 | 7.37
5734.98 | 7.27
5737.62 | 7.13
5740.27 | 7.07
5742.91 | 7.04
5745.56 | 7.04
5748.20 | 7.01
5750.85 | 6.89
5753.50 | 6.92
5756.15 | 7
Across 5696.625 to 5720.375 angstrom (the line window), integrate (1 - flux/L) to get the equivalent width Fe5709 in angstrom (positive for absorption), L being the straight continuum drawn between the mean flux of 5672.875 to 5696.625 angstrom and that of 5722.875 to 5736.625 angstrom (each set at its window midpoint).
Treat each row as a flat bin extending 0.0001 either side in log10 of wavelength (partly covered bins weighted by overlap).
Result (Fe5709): 0.8 angstrom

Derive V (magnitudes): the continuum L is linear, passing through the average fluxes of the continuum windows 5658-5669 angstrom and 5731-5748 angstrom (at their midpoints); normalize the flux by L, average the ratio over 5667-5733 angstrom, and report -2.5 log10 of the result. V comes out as 0.01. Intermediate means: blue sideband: 6.95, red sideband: 7.14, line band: 7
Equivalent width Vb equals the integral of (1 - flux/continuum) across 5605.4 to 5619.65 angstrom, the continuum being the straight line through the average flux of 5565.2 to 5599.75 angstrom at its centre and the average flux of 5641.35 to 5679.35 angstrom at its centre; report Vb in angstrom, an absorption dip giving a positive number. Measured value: 0.4 angstrom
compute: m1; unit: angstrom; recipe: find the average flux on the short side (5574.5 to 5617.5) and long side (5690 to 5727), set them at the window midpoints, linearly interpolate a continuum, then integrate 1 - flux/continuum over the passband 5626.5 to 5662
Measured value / -2.3 angstrom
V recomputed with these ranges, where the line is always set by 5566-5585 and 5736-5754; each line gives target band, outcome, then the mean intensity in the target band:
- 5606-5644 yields -0.015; 7.01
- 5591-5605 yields 0.065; 6.49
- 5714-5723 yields 0.007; 6.95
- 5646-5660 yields -0.026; 7.1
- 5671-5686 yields 0.010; 6.9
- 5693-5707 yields -0.010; 7.05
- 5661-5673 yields 0.005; 6.92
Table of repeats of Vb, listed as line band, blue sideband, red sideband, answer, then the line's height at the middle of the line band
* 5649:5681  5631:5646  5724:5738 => 1.4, 7.31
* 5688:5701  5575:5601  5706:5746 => -0.4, 6.94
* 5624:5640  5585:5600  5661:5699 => -1.5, 6.74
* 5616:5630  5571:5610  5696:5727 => -0.3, 6.71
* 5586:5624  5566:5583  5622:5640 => 2.8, 7.12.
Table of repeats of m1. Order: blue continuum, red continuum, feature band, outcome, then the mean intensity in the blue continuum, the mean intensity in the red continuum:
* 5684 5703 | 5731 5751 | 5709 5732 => 0.3 angstrom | 7.11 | 7.11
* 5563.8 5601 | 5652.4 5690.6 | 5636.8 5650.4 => -0.6 angstrom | 6.72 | 6.95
